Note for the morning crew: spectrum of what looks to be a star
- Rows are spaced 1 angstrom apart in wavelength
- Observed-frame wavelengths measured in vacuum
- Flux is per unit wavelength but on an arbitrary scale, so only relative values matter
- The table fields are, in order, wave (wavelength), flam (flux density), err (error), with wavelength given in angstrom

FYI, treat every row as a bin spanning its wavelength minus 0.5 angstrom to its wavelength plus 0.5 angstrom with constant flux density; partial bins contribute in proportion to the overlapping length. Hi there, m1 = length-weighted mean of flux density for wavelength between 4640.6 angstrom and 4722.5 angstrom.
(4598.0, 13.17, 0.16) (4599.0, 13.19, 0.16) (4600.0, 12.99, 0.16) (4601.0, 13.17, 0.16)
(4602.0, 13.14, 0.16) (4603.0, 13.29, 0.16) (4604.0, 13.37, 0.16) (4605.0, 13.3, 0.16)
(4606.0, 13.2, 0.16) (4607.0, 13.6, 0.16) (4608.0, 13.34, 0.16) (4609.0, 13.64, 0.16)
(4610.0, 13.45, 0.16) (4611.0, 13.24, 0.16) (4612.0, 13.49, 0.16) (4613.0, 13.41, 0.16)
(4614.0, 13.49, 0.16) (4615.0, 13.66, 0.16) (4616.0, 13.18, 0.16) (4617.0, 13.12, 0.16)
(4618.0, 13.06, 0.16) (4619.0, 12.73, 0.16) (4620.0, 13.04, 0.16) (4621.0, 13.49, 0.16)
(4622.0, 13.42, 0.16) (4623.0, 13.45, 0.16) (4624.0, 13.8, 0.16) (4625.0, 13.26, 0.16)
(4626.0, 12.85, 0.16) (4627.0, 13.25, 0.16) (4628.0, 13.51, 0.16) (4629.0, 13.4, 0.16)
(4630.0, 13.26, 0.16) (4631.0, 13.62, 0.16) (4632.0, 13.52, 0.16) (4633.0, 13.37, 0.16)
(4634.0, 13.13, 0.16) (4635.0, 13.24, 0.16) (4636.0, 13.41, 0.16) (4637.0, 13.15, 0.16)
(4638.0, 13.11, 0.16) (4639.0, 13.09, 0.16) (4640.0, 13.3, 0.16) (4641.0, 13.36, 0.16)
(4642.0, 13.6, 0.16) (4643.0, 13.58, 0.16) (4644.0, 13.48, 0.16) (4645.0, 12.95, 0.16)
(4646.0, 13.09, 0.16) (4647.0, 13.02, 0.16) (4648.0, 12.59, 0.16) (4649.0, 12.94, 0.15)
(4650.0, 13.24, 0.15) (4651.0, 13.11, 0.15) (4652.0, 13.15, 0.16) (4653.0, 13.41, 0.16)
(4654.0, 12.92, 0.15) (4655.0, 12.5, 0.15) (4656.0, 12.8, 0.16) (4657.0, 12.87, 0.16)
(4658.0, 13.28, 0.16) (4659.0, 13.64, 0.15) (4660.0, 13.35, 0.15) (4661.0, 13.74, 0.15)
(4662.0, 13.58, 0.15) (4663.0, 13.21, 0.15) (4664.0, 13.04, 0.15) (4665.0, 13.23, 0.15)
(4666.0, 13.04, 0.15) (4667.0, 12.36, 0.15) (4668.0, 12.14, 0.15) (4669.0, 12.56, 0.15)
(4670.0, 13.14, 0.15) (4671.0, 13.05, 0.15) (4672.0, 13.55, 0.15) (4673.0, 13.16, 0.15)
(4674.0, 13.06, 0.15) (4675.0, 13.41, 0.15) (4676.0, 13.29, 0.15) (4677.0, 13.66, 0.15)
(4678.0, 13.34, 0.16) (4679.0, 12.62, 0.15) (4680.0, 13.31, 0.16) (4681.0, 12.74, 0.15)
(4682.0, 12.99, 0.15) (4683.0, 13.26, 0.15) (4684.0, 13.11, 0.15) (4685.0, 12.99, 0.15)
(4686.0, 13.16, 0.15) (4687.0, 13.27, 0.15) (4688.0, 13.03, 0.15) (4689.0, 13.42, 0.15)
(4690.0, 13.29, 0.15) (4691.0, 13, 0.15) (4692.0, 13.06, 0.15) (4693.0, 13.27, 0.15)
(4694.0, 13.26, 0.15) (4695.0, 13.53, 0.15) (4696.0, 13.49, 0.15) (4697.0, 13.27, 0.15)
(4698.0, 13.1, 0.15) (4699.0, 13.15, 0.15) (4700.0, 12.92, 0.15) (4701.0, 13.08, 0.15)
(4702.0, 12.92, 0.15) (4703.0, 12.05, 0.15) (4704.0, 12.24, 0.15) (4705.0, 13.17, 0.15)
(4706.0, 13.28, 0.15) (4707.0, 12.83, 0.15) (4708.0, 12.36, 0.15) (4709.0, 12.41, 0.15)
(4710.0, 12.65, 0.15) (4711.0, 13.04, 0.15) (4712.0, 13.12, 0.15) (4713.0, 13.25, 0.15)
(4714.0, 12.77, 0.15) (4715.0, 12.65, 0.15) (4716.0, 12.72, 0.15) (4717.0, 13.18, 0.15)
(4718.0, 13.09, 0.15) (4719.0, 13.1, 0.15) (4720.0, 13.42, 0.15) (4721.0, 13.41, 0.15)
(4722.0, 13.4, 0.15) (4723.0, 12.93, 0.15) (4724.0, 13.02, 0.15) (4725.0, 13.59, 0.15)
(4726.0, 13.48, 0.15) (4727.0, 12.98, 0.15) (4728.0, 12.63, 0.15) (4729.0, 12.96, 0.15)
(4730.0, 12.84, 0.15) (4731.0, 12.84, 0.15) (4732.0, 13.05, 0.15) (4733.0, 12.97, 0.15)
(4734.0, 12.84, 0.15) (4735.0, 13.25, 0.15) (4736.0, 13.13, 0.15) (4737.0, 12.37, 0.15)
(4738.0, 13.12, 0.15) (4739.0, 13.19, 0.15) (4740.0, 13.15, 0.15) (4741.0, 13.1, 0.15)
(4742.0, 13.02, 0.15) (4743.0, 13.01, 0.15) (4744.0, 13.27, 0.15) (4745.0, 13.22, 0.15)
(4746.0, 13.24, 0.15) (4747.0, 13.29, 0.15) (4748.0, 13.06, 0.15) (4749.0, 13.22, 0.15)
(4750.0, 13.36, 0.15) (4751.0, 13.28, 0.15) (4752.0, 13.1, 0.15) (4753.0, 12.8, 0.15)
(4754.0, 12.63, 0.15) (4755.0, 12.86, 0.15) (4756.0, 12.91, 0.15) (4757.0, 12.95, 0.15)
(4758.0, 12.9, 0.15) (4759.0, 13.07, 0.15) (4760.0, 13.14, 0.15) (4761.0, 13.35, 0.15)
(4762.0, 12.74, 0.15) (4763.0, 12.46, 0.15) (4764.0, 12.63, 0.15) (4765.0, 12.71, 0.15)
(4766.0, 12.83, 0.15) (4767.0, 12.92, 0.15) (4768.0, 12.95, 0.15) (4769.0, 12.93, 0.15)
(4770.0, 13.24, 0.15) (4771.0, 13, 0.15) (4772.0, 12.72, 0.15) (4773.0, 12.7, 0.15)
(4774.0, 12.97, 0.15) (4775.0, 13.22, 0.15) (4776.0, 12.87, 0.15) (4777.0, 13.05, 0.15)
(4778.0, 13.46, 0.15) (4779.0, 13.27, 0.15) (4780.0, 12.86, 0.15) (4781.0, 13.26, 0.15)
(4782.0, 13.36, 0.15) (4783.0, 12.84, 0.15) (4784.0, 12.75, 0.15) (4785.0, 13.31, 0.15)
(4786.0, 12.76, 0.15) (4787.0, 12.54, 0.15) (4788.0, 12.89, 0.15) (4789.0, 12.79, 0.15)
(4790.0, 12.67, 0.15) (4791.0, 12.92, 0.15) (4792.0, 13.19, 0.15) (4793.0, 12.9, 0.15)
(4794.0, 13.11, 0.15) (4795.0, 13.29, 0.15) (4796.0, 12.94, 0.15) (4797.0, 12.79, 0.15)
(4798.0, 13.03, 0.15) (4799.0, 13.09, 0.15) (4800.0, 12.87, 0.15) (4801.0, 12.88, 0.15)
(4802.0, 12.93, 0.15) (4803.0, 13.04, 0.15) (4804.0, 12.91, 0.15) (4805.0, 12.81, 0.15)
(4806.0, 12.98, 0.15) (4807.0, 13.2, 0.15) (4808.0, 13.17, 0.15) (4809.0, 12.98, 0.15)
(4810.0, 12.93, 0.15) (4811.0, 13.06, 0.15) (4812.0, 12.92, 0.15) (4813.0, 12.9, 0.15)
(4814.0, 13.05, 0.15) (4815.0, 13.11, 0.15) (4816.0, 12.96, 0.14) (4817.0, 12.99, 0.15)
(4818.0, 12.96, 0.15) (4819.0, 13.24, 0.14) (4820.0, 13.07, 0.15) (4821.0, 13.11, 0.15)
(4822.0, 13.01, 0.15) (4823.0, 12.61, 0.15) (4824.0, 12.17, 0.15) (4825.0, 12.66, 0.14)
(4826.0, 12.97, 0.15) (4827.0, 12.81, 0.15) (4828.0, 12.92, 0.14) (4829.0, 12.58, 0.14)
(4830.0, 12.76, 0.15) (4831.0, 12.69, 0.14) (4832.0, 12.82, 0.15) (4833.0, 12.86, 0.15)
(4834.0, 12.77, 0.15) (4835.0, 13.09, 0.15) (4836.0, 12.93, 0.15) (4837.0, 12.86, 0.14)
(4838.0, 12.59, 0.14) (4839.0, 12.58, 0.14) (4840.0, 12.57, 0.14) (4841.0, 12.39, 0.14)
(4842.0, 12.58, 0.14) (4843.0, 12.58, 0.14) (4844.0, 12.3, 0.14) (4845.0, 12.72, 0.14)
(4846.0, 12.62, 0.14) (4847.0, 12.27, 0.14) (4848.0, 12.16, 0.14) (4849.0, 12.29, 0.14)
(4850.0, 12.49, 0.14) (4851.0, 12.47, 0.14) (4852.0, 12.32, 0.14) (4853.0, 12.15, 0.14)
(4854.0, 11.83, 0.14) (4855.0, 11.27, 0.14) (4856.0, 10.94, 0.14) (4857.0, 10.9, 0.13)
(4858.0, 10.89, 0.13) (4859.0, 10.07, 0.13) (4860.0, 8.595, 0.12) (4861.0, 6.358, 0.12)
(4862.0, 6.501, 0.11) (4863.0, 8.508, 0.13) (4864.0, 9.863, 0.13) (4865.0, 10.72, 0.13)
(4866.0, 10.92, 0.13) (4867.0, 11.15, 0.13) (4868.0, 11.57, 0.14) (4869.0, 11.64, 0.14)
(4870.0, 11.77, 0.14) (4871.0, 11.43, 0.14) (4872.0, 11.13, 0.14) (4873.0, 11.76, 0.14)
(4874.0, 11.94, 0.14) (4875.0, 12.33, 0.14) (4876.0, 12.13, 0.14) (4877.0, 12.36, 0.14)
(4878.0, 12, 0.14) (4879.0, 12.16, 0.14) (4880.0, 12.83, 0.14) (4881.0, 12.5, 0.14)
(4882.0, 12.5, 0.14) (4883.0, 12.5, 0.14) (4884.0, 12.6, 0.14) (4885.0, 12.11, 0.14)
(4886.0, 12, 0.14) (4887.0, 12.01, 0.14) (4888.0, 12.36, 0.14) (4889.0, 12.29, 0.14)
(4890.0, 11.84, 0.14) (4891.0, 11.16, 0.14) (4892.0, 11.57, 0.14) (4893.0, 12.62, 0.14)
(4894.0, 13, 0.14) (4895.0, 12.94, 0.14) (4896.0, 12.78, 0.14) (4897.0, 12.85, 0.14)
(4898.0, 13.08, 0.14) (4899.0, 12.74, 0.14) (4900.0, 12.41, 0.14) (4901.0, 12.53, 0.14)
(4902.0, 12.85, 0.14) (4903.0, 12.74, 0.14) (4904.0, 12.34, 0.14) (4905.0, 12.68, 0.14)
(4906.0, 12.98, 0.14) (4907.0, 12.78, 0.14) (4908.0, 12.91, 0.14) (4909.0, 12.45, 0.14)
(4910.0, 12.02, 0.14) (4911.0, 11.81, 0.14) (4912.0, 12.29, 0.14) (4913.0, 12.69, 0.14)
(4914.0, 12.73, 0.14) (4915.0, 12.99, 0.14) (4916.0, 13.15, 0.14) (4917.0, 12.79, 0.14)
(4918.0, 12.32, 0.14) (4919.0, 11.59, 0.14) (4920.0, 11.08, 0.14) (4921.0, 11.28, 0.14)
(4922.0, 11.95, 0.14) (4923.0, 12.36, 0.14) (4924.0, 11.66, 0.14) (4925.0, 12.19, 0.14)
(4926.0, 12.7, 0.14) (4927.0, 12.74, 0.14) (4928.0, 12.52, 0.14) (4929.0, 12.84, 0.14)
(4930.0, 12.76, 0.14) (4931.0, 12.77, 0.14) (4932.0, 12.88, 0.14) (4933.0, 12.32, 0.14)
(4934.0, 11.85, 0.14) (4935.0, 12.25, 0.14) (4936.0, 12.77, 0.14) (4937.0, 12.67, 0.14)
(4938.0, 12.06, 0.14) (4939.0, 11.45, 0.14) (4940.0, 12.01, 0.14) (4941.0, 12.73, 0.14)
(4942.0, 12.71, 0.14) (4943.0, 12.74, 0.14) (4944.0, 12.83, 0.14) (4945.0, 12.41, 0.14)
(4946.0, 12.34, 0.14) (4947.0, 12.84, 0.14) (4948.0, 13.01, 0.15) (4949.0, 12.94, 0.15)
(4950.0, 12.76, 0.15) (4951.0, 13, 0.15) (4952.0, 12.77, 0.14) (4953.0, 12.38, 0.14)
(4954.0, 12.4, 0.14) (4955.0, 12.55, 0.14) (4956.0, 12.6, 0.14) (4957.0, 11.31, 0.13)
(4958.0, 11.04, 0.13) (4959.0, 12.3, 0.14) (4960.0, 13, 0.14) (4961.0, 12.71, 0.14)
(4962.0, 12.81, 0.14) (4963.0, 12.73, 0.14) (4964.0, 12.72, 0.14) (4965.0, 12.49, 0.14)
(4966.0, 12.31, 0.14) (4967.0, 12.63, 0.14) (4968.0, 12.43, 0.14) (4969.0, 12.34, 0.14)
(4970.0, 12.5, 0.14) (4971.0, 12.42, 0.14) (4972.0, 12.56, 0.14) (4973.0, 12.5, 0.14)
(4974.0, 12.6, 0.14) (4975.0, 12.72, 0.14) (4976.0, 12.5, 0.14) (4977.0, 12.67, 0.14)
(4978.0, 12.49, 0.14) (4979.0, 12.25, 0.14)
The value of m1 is 13.1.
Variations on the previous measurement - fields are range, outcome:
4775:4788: 13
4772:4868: 12.4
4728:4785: 13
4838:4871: 11.3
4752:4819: 13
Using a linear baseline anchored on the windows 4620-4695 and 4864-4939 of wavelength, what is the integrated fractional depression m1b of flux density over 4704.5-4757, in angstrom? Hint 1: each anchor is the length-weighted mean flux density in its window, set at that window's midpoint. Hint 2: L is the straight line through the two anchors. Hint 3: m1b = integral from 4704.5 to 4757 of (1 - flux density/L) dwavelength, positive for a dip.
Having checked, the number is -0.5 angstrom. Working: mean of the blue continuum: 13.2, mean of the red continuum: 12.2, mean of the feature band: 13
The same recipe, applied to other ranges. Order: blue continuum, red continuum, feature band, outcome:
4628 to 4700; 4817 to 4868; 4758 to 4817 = -3.3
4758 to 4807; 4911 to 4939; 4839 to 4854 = 0.3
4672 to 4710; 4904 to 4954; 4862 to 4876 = 1.8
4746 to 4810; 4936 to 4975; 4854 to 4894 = 4.4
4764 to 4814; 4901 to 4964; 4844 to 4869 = 3.5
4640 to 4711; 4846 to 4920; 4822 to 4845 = -1.0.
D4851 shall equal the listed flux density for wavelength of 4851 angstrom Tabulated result 12.47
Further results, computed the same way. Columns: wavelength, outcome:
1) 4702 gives 12.92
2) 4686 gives 13.16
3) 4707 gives 12.83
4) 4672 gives 13.55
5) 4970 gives 12.5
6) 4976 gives 12.5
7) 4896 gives 12.78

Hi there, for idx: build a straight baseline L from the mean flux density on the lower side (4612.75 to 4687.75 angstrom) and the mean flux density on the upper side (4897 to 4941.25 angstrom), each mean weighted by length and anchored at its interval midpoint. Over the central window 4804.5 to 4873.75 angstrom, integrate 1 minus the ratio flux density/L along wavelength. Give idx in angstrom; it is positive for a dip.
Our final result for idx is 3.2 angstrom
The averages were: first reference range 13.2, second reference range 12.4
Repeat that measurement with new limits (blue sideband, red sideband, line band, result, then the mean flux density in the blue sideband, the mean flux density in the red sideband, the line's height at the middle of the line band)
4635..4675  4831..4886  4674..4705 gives -0.5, 13.1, 11.7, 12.9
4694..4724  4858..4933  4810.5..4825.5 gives -0.7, 13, 11.9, 12.4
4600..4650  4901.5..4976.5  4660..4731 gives 0.2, 13.3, 12.5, 13.1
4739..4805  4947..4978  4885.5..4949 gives 1.0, 13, 12.5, 12.6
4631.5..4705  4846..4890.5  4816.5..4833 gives -1.4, 13.1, 11.4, 11.8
